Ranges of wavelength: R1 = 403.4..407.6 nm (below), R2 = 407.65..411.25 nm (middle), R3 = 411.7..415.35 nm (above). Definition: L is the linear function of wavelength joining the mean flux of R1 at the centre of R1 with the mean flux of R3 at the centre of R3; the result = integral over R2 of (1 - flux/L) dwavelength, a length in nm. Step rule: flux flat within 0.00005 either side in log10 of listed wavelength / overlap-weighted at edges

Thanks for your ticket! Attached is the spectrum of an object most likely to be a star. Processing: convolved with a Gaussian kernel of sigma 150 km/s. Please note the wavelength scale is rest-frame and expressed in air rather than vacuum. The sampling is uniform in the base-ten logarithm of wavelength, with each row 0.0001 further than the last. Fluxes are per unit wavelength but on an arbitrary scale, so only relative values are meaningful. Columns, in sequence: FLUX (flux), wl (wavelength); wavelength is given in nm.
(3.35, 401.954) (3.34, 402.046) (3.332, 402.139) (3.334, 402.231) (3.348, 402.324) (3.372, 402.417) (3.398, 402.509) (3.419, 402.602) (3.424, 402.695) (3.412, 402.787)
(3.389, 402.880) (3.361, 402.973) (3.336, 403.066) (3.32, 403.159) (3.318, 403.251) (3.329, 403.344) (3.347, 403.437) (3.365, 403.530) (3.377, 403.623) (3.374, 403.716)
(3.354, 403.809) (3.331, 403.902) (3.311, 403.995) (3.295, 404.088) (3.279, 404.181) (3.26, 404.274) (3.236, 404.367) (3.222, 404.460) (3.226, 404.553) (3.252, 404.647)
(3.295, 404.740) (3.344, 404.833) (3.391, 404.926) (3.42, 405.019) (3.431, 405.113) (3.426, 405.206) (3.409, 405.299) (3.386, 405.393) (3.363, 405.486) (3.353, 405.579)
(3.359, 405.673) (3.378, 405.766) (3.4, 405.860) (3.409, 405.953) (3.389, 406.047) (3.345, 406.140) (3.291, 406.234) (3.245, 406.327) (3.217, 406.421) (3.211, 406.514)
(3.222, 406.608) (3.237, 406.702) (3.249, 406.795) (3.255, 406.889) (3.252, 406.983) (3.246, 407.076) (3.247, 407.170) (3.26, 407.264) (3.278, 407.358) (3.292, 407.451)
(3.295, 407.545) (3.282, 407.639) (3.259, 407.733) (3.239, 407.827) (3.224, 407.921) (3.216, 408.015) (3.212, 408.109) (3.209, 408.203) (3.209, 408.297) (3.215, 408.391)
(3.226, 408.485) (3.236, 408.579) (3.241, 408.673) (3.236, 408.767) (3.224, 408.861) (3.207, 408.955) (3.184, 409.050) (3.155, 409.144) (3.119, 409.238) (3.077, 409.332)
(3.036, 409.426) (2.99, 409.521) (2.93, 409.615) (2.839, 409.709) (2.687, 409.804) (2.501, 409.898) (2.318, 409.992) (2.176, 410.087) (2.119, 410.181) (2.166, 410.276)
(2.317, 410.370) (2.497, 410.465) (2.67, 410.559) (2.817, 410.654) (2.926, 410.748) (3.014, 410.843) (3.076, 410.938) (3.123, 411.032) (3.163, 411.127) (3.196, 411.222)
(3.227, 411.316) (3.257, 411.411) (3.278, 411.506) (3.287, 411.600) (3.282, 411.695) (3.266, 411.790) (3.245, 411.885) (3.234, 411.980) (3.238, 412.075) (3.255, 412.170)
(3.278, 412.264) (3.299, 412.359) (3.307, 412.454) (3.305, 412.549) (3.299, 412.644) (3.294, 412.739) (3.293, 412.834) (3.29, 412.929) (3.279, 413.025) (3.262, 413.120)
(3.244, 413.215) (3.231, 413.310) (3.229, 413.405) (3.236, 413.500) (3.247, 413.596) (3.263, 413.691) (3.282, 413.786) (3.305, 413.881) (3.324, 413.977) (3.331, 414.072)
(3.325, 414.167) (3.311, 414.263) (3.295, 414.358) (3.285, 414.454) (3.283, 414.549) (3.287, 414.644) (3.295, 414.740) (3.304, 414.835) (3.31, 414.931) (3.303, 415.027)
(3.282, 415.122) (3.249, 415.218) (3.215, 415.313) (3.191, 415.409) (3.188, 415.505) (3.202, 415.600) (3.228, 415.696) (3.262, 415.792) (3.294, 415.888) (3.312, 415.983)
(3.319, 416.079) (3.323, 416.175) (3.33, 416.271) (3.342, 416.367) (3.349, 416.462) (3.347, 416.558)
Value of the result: 0.37 nm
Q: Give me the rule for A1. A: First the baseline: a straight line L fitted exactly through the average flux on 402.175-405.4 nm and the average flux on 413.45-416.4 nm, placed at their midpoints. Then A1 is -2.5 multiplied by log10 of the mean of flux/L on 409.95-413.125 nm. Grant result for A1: 0.09 mag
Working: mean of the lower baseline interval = 3.34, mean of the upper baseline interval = 3.28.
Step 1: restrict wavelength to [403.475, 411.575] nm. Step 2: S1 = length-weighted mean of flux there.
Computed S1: 3.15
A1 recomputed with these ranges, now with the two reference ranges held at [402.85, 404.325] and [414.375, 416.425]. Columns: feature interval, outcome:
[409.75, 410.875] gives 0.30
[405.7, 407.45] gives 0.01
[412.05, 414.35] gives 0.00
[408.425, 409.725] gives 0.06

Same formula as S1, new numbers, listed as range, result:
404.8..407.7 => 3.32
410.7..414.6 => 3.25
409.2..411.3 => 2.77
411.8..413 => 3.28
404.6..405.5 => 3.37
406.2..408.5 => 3.24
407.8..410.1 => 3.05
